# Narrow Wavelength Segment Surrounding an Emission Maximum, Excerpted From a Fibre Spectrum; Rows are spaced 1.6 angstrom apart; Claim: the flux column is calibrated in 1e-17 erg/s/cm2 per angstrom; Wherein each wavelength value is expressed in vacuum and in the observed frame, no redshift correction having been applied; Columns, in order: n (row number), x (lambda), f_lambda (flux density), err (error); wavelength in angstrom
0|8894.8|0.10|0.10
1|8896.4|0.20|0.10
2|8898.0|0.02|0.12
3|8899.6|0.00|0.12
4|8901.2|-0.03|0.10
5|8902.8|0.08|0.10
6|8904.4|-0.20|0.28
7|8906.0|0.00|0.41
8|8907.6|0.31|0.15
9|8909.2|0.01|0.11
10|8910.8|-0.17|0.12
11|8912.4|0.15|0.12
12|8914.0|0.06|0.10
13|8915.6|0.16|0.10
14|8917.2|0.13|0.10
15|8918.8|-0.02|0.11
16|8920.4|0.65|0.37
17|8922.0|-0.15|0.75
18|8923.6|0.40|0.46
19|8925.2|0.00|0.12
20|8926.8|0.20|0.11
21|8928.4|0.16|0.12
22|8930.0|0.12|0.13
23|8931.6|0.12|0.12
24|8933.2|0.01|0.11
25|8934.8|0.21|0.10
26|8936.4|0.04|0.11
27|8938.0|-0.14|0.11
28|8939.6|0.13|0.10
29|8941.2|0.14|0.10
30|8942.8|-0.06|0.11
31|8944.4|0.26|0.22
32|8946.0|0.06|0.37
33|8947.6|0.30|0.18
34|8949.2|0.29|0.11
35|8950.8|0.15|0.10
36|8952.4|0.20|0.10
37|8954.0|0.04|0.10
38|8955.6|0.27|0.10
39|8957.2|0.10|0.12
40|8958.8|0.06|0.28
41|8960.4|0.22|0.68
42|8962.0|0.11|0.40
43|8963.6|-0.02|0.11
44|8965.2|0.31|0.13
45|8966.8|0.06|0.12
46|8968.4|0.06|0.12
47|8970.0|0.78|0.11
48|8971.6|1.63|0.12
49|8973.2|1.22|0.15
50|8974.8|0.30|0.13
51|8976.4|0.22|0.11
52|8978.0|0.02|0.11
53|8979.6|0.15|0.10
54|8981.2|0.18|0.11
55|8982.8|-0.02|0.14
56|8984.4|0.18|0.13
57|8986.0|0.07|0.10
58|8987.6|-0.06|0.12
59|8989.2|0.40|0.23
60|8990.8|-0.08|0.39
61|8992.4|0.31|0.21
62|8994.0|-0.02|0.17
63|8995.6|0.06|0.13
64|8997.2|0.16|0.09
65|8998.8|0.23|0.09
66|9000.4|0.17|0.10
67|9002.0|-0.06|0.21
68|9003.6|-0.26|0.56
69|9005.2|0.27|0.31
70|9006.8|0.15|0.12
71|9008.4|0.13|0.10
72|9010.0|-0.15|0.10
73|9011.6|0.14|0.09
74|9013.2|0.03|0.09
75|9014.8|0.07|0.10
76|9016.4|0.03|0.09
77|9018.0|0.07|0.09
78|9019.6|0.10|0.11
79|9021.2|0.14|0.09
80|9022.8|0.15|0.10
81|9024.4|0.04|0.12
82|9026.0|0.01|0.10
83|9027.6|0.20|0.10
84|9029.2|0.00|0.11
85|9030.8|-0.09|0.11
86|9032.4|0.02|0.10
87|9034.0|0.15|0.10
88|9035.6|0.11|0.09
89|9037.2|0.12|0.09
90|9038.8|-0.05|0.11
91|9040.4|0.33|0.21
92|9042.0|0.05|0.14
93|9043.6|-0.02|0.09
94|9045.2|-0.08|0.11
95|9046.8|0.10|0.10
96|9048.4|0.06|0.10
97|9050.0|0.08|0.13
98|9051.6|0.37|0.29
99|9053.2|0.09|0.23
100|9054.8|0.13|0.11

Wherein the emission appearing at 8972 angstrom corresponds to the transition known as H-beta 4861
